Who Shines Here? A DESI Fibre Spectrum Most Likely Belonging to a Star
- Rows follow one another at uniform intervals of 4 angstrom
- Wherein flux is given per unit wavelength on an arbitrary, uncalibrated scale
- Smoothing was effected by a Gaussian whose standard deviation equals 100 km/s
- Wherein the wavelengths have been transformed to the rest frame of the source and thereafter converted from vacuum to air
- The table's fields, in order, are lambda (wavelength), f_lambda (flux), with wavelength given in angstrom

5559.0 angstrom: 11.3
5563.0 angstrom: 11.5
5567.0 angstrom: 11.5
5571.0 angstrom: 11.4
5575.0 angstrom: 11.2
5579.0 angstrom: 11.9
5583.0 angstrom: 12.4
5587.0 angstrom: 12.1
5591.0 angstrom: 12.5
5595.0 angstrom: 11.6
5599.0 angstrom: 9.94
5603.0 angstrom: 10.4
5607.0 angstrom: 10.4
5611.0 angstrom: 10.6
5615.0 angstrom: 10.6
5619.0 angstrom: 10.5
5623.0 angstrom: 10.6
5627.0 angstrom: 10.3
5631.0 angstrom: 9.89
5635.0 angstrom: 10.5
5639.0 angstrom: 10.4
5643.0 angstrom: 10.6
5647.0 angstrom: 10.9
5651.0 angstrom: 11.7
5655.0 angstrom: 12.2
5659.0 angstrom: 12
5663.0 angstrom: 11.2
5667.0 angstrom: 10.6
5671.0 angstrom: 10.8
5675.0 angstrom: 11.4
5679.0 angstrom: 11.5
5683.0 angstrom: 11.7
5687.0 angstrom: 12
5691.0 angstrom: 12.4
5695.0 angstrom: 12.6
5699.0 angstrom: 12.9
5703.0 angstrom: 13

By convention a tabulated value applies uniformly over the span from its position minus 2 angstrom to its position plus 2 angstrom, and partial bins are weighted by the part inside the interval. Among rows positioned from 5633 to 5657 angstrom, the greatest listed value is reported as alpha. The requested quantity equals 12.2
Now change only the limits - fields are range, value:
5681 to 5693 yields 12.4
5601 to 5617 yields 10.6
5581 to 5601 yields 12.5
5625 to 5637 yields 10.5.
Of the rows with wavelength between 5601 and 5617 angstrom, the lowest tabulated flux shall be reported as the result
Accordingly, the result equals 10.4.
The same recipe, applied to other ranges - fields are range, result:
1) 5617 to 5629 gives 10.3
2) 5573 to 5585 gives 11.2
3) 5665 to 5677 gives 10.6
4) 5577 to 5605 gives 9.94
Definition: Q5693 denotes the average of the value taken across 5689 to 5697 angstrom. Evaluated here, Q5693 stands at 12.5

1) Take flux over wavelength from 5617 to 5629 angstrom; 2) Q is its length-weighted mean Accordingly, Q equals 10.5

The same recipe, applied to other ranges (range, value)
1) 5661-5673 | 10.9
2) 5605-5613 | 10.5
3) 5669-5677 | 11.1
